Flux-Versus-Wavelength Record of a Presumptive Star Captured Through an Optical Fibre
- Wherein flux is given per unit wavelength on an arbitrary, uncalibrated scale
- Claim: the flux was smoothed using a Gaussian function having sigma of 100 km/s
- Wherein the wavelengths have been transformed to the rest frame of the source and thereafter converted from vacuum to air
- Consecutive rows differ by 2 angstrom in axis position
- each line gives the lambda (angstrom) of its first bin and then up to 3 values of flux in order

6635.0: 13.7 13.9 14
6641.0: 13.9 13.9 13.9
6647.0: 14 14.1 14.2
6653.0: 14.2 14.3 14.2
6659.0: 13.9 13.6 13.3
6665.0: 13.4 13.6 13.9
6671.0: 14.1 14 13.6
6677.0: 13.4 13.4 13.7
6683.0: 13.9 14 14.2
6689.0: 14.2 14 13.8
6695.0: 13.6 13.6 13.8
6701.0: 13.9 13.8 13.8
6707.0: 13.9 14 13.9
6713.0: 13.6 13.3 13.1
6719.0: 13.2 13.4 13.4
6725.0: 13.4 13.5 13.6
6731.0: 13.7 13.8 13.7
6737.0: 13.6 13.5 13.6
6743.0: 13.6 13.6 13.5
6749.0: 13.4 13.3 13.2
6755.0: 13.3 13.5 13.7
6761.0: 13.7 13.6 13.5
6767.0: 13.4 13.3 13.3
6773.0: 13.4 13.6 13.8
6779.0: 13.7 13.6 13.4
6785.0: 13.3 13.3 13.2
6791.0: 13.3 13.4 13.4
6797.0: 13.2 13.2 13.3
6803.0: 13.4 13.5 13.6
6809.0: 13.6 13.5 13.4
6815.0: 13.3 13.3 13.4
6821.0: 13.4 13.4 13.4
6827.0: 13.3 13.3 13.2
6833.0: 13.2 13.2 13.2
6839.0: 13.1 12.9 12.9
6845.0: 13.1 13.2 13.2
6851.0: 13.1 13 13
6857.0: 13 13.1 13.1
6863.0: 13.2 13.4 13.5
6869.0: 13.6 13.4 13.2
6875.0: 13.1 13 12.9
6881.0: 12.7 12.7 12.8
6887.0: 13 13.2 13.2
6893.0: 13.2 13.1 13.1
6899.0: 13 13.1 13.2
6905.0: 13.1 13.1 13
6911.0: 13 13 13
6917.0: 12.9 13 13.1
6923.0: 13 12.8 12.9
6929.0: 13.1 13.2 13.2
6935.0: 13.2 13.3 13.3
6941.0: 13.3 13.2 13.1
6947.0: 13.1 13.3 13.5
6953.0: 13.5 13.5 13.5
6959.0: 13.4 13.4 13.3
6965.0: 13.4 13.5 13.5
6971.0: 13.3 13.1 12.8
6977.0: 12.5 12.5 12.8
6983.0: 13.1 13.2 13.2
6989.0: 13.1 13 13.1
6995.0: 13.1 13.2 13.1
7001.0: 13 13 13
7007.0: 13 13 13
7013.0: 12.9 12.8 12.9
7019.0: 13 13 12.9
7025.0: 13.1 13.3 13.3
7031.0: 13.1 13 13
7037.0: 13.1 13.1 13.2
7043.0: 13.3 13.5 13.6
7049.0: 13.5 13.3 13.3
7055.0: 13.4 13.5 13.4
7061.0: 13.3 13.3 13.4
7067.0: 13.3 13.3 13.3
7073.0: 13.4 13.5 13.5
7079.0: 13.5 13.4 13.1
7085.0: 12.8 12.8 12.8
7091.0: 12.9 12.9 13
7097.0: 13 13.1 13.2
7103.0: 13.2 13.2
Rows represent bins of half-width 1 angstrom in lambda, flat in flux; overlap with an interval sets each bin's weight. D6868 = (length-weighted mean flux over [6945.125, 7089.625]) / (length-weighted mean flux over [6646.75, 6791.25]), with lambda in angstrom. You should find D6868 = 0.97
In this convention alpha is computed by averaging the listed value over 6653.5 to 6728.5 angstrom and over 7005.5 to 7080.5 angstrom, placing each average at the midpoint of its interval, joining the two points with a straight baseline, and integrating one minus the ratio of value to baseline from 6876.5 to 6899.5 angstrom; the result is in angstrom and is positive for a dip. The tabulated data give 0.8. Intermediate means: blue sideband 13.7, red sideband 13.2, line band 13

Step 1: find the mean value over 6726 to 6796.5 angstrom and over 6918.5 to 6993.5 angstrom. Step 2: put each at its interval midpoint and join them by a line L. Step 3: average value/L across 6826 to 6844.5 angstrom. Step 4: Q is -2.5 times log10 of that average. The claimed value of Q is 0.02 mag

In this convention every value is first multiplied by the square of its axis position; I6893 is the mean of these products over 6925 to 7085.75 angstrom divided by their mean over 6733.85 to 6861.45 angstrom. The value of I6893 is 1.05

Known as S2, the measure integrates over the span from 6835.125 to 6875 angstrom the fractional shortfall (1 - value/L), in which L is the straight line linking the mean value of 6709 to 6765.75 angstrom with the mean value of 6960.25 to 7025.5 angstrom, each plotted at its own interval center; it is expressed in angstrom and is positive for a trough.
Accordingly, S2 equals 0.4 angstrom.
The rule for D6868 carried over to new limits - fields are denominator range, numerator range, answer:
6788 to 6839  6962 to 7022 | 0.98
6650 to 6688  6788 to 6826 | 0.97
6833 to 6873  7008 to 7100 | 1.00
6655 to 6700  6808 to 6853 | 0.96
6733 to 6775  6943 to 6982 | 0.98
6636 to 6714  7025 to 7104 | 0.95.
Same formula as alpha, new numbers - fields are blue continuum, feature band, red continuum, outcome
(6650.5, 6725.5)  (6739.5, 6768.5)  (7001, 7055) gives 0.3 angstrom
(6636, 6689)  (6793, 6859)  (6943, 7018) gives 1.2 angstrom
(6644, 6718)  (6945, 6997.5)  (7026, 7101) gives 0.7 angstrom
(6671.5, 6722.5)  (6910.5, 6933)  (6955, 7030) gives 0.4 angstrom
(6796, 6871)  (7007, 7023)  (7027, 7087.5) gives 0.4 angstrom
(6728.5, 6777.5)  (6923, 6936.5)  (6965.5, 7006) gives 0.1 angstrom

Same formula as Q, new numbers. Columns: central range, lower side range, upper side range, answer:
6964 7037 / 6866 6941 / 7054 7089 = 0.013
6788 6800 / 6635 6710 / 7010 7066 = 0.029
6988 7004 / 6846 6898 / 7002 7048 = 0.002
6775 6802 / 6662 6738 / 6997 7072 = 0.012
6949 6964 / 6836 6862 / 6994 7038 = -0.032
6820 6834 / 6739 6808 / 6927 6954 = 0.005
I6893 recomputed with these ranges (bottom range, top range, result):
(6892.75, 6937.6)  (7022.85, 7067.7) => 1.05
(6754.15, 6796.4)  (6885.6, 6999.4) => 1.02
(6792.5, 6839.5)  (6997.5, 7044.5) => 1.04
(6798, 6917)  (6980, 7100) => 1.05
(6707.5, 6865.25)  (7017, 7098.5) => 1.07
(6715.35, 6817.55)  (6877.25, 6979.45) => 1.02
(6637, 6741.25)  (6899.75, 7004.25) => 1.03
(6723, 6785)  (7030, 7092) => 1.07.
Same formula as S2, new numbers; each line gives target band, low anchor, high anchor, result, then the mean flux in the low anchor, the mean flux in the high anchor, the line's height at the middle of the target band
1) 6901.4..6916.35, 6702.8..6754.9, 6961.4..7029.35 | 0.2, 13.5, 13.1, 13.2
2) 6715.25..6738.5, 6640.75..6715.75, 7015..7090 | 0.5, 13.8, 13.2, 13.8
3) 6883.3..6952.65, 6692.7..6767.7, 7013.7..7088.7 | 1.4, 13.6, 13.2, 13.4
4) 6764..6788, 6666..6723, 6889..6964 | 0.1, 13.7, 13.2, 13.5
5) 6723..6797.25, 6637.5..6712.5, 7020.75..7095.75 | 1.3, 13.9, 13.2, 13.7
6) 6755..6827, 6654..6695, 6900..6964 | 0.5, 13.8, 13.2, 13.5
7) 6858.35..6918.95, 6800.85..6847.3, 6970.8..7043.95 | 0.5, 13.3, 13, 13.2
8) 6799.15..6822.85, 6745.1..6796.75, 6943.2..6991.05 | 0.0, 13.4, 13.2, 13.4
